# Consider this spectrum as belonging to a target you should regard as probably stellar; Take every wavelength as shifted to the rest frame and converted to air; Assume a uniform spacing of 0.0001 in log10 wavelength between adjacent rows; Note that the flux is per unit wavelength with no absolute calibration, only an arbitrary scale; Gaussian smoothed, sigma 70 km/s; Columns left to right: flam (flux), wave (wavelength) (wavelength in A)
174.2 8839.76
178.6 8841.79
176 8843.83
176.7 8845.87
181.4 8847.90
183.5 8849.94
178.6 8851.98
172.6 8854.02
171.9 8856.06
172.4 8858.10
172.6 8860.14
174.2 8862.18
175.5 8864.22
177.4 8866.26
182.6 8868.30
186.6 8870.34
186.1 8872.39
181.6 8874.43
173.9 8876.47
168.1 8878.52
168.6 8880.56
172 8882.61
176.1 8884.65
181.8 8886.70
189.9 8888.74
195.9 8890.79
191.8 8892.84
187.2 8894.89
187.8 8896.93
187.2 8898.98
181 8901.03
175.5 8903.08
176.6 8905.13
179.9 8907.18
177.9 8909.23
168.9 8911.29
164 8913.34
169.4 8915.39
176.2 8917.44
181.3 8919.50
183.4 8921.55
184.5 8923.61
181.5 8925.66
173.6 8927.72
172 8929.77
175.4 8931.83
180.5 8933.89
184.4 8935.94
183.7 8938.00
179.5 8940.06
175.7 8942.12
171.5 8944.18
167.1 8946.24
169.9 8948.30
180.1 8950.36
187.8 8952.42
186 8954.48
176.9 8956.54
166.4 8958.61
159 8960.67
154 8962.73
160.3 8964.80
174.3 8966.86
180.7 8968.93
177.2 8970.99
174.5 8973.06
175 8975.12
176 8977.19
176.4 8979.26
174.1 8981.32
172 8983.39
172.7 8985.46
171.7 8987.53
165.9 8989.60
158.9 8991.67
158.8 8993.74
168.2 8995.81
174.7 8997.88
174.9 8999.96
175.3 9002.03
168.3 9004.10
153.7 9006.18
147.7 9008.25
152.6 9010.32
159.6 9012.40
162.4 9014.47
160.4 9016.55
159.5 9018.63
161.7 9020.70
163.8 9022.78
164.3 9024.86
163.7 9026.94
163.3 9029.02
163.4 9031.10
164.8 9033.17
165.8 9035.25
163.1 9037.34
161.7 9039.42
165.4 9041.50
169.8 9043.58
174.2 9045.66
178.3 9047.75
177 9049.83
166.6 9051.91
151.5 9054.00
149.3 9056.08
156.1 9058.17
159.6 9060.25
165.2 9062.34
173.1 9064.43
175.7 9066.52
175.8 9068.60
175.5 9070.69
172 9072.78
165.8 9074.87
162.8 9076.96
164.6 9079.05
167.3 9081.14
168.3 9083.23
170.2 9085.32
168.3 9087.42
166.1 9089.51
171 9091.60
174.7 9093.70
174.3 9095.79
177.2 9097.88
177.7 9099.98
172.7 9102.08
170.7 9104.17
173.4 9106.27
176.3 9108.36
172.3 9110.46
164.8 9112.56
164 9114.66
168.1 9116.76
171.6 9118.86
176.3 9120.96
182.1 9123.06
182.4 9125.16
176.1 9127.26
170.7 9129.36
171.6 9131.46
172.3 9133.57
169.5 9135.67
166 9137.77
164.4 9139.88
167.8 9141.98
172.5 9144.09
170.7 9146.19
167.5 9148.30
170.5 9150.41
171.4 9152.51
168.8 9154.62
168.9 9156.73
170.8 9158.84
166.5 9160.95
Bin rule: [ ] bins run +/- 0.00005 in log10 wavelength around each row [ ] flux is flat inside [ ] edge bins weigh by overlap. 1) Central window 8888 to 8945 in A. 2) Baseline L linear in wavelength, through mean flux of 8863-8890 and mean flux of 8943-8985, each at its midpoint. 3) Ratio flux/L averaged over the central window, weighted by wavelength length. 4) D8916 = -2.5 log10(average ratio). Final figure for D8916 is -0.02 mag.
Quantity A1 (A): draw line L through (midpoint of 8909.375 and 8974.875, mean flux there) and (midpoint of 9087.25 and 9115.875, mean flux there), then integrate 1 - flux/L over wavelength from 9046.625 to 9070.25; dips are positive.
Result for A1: 0.8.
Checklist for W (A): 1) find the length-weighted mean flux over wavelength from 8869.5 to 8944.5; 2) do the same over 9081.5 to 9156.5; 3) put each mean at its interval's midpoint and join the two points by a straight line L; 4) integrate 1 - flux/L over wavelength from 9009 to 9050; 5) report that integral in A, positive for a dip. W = 2.4 A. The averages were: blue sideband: 179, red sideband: 171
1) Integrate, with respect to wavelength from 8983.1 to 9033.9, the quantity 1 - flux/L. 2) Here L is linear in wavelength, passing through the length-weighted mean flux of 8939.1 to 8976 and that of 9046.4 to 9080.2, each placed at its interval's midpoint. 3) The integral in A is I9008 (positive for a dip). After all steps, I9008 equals 1.8 A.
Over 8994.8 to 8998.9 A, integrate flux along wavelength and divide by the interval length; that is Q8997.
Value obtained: 172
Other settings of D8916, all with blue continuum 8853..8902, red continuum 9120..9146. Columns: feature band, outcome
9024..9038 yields 0.07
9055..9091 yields 0.05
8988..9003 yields 0.05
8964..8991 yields 0.02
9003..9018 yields 0.12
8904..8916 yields 0.04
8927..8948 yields 0.01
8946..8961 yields 0.01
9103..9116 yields 0.02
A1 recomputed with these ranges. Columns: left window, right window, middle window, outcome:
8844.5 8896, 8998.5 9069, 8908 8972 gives -0.8 A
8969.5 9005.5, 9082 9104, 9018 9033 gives 0.7 A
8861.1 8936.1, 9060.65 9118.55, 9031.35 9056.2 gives 0.9 A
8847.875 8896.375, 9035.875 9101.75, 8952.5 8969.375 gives 0.4 A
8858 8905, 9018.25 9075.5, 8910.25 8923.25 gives 0.2 A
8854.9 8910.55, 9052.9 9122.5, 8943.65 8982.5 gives 0.5 A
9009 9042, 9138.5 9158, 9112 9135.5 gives -0.7 A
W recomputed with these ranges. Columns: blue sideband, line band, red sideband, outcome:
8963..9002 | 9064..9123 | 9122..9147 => 0.24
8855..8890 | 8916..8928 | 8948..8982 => -0.33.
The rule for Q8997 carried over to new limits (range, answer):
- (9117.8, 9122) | 174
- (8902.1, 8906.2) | 176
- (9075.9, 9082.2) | 165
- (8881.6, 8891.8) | 183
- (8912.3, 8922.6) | 175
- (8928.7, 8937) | 178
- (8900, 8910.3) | 178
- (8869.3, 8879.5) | 179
